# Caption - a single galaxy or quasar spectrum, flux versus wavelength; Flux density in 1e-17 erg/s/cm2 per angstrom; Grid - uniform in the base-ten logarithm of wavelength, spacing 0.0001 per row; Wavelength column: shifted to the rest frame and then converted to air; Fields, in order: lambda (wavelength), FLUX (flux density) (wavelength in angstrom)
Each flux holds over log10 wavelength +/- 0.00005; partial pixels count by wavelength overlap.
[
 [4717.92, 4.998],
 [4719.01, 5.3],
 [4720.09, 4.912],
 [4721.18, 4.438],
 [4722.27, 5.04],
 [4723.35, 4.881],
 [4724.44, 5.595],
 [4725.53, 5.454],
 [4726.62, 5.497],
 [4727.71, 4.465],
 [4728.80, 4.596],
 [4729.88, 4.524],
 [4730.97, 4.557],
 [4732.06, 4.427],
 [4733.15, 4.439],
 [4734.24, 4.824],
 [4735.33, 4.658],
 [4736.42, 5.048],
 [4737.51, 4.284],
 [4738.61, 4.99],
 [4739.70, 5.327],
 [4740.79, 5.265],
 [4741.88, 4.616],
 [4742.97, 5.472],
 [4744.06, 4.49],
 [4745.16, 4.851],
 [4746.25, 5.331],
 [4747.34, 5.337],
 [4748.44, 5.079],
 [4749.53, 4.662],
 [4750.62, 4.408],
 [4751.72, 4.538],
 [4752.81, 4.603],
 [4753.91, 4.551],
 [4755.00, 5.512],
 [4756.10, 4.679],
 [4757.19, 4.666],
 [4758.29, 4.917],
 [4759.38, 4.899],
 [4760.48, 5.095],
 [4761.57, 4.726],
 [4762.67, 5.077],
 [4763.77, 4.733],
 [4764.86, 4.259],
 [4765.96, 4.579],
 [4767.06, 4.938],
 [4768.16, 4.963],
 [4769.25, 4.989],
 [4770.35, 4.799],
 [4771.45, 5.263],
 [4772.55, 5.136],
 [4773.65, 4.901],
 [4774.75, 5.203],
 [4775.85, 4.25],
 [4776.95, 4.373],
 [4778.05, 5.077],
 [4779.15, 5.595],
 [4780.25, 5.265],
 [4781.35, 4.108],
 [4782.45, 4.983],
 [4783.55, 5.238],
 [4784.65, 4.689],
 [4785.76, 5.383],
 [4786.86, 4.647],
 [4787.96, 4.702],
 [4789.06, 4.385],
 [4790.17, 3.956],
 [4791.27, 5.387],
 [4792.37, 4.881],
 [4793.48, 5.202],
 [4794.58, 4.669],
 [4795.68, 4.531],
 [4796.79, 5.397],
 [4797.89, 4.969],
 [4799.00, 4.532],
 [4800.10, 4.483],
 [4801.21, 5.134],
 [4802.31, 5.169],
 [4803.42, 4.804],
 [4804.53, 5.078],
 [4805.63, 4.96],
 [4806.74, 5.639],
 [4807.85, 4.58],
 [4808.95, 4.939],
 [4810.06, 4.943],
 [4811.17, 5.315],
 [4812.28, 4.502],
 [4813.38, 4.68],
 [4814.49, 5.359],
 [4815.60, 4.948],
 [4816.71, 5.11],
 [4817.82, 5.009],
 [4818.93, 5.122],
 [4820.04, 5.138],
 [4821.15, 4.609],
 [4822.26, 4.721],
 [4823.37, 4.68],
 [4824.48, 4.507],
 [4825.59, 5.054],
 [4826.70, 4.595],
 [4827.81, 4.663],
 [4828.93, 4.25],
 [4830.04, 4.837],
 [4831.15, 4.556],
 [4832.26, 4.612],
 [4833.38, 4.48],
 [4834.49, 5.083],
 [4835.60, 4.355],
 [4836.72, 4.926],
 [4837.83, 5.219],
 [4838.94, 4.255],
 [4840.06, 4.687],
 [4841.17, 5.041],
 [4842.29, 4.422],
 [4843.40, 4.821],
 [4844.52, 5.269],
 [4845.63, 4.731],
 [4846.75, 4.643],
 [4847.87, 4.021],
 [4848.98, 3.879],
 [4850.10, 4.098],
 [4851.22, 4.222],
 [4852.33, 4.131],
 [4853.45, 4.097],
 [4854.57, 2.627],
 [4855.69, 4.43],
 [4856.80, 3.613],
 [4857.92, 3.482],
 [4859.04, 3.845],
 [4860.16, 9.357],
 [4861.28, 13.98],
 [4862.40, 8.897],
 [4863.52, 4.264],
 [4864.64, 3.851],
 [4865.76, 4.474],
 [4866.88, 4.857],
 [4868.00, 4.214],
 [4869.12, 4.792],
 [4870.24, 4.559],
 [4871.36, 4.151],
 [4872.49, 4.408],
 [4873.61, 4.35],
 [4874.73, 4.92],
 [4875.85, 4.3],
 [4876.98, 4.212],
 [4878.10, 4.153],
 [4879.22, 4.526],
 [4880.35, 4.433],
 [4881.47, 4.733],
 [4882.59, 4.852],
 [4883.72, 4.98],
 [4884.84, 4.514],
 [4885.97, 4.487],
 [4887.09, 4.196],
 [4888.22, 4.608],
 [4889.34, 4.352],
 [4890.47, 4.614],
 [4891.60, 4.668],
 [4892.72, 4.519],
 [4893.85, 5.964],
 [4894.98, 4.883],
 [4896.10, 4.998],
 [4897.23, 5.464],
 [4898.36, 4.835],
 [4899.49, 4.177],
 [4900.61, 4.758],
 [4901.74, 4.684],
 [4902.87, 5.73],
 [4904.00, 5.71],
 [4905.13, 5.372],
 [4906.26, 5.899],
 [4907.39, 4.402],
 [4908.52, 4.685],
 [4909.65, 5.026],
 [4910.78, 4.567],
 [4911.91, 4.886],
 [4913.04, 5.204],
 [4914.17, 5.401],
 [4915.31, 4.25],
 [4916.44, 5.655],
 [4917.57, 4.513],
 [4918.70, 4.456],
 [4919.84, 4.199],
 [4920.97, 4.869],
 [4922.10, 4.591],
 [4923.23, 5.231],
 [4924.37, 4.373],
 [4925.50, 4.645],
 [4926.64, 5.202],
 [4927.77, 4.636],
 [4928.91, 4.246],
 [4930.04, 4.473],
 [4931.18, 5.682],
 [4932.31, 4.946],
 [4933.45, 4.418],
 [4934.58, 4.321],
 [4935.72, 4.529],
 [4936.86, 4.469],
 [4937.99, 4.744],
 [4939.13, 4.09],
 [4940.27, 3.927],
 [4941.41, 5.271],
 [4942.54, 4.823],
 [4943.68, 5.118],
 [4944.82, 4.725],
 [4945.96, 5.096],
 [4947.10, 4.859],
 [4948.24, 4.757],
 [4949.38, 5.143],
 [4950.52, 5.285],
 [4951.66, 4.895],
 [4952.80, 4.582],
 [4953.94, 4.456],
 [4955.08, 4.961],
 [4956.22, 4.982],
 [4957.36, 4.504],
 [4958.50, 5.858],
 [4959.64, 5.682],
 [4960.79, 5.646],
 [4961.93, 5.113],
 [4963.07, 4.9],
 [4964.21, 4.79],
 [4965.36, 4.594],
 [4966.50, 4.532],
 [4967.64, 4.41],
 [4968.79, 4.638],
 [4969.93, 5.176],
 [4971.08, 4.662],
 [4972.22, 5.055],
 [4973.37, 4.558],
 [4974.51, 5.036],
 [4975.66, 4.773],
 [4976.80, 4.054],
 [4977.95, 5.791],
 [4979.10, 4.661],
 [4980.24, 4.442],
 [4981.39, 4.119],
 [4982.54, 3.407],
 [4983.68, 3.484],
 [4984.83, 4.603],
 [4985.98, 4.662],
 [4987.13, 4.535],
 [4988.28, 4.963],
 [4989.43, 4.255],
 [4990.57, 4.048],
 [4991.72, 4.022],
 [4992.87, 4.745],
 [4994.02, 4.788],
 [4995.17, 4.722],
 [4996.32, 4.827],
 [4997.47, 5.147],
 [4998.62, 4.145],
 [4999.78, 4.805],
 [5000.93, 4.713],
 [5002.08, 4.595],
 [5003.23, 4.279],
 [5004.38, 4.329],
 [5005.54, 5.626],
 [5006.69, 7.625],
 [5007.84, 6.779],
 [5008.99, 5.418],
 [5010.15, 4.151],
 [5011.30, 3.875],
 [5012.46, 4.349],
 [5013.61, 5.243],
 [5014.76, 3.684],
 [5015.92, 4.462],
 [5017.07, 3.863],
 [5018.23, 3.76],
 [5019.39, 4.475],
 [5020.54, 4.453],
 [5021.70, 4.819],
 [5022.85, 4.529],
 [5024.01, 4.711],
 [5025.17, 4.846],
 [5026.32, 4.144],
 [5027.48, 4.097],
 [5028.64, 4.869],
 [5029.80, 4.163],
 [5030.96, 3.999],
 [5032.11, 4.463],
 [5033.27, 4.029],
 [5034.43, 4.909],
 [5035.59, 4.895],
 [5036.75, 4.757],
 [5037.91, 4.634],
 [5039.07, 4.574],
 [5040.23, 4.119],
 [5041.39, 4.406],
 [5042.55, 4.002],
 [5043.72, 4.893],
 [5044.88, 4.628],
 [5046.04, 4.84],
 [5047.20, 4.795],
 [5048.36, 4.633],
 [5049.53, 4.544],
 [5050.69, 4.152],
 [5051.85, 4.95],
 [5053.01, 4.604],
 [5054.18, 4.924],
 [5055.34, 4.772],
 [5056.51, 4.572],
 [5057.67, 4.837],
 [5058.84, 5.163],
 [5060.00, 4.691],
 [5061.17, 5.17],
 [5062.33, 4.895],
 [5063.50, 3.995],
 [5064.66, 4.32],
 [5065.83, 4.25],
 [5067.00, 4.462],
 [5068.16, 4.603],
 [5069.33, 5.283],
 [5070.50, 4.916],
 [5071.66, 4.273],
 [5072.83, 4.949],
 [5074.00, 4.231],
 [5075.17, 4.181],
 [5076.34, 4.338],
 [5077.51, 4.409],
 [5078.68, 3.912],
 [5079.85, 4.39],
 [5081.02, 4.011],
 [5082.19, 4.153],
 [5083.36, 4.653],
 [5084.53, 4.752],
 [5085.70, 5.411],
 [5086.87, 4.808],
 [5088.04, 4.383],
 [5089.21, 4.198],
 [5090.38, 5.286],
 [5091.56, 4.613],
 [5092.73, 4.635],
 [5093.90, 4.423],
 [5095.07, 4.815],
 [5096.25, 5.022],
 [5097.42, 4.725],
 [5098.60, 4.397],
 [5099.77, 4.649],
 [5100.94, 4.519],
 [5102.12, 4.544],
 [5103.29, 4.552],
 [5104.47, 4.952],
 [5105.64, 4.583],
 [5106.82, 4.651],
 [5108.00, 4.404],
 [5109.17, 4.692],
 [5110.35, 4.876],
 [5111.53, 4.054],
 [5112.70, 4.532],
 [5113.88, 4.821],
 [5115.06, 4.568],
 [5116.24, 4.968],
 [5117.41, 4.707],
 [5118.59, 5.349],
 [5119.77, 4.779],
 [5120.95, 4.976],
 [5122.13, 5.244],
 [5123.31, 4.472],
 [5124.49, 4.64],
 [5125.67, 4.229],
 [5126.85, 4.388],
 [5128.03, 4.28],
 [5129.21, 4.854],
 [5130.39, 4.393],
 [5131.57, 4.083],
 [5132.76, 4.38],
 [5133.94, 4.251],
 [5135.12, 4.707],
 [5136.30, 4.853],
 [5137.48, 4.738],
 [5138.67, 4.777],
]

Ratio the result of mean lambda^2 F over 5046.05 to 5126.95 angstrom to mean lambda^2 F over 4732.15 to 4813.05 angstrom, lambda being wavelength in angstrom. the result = 1.08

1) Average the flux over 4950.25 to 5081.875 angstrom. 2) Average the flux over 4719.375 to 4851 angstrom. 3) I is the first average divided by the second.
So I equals 0.96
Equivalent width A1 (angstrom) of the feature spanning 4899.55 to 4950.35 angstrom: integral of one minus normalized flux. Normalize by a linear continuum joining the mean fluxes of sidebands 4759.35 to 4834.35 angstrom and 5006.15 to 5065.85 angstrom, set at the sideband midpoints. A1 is -1.0 angstrom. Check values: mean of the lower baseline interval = 4.86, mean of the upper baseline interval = 4.63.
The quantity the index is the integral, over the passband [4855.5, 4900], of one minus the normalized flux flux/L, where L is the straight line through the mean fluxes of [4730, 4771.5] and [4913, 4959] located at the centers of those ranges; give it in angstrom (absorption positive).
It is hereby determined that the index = -1.7 angstrom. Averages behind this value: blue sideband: 4.83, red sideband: 4.78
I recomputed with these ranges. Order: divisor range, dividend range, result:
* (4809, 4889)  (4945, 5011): 1.00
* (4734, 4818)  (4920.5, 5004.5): 0.96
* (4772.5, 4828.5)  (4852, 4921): 1.00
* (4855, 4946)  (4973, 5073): 0.94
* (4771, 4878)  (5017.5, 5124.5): 0.95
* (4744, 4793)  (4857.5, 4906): 1.04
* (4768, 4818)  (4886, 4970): 0.99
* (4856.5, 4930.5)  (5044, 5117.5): 0.93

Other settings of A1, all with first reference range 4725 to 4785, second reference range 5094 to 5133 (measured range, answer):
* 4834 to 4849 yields 0.3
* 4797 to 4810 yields -0.3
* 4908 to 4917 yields -0.4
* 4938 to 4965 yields -1.1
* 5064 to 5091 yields 0.8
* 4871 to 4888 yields 1.0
